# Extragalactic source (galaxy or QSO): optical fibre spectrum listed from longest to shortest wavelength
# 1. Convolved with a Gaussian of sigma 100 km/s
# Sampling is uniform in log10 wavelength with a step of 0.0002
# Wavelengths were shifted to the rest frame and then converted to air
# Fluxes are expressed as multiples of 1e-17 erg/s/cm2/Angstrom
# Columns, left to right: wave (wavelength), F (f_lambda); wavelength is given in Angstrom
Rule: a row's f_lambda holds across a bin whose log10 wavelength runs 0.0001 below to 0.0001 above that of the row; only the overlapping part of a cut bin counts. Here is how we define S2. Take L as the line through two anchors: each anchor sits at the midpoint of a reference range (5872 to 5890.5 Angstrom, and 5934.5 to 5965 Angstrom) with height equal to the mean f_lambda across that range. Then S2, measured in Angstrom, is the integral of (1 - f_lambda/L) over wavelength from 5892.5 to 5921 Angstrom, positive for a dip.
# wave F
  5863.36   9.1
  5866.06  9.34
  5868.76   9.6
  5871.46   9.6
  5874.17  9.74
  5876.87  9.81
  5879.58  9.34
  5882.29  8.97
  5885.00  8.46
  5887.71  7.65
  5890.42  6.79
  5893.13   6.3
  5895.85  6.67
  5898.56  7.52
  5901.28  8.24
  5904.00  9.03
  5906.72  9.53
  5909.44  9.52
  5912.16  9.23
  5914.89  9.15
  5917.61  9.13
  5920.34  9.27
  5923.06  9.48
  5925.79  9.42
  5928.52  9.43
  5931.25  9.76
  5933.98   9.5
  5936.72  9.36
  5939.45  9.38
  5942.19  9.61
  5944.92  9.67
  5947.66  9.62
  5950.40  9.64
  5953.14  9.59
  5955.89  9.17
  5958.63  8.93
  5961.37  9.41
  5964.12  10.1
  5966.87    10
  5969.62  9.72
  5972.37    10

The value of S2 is 1.7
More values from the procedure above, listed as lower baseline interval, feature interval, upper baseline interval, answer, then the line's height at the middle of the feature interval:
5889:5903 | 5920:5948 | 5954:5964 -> -3.51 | 8.45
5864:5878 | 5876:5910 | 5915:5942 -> 4.57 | 9.52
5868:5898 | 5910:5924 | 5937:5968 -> -0.47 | 8.96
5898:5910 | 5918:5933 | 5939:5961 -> -0.57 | 9.1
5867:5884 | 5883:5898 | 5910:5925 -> 3.41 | 9.41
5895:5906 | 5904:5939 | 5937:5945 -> -2.40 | 8.8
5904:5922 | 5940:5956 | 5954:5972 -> -0.14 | 9.49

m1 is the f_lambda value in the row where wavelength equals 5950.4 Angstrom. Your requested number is 9.64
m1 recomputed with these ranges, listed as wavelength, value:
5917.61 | 9.13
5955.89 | 9.17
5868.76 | 9.6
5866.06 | 9.34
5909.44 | 9.52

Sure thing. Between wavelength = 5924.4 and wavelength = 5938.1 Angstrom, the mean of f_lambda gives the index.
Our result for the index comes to 9.49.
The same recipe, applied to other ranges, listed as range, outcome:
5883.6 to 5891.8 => 7.64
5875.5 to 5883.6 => 9.38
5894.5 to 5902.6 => 7.48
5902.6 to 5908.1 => 9.27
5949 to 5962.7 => 9.35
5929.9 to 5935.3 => 9.63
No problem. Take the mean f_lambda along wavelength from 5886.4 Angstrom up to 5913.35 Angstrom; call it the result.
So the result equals 8.04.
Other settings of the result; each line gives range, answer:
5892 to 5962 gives 9.07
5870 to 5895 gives 8.48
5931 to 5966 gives 9.52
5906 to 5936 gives 9.4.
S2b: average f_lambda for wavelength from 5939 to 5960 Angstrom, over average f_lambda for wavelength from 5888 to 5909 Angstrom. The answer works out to 1.2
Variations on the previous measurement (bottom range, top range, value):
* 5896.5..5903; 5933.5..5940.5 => 1.20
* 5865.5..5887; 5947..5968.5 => 1.03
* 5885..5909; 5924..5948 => 1.22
